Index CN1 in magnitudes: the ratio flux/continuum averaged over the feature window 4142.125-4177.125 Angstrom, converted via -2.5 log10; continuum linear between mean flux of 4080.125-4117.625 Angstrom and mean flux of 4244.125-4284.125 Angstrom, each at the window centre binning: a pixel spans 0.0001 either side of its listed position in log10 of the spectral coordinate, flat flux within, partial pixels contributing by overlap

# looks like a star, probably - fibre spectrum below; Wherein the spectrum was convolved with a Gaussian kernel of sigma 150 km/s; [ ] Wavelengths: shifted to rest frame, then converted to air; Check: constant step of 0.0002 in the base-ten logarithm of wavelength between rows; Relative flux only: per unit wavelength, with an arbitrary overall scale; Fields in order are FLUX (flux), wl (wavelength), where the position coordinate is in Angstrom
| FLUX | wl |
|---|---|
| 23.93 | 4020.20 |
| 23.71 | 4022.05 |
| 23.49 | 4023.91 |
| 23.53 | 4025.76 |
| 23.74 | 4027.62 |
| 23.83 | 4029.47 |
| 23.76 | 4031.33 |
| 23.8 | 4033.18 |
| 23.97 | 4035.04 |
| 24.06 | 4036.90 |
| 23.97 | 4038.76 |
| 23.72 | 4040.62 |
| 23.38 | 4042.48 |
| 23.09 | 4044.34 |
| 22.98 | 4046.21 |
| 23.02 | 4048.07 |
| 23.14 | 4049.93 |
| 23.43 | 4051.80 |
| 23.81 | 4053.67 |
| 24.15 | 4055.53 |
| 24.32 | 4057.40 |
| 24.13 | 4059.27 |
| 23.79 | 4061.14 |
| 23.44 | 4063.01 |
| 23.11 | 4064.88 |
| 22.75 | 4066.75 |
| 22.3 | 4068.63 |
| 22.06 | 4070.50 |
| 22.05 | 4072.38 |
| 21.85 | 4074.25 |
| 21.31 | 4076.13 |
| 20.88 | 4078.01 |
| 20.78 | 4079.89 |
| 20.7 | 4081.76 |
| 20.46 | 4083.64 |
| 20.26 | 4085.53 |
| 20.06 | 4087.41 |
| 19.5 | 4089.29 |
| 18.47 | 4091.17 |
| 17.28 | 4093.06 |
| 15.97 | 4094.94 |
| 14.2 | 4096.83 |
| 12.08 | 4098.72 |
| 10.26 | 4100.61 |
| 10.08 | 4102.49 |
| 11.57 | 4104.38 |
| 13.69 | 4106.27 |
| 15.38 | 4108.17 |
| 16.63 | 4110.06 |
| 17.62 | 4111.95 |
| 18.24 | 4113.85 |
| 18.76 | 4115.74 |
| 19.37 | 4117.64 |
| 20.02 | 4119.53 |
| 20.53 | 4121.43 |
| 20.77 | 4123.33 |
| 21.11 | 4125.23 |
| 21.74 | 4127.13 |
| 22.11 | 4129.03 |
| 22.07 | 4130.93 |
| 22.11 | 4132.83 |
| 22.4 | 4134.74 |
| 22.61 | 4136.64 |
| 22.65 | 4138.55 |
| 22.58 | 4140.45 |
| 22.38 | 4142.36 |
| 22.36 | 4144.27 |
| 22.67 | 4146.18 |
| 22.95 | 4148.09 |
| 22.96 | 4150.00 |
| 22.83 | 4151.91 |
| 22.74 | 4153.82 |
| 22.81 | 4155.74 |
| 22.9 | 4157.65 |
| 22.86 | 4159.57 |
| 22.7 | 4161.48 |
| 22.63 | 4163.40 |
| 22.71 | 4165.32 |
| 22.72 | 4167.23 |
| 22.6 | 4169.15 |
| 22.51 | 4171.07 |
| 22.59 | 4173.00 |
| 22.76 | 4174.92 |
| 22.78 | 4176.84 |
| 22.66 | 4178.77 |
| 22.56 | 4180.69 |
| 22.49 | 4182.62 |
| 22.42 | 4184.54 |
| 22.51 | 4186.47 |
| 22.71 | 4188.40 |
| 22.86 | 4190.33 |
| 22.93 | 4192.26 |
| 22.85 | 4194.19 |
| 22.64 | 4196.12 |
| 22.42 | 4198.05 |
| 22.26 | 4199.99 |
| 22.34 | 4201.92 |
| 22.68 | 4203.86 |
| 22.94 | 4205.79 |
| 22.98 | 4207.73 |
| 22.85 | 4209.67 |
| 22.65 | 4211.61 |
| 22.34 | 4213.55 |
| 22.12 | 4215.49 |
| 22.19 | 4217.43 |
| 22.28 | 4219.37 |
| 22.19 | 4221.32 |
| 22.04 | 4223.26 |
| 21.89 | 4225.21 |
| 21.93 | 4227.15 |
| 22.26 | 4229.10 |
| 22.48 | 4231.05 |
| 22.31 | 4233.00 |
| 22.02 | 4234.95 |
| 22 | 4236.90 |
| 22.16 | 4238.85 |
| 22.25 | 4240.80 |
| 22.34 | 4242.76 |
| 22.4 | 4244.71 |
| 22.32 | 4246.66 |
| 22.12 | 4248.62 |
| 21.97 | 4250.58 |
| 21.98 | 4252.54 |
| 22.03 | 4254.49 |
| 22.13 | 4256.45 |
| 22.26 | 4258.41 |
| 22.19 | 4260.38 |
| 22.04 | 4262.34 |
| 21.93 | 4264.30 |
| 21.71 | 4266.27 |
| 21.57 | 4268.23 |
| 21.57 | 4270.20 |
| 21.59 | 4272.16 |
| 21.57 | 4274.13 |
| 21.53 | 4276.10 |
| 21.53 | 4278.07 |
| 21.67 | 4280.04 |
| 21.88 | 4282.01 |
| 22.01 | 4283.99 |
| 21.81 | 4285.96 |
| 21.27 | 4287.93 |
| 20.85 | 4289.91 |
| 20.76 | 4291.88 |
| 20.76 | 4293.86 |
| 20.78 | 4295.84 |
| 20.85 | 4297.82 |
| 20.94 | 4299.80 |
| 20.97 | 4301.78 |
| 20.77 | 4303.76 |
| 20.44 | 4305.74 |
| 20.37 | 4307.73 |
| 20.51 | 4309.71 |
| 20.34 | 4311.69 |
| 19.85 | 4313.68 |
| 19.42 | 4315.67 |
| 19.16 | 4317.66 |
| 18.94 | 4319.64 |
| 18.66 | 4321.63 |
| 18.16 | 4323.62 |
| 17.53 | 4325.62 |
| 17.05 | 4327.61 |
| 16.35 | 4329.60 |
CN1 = -0.22 mag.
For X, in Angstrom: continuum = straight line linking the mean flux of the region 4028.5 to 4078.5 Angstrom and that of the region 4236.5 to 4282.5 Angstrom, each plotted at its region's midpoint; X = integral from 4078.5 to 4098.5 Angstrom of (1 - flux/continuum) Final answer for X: 3.9 Angstrom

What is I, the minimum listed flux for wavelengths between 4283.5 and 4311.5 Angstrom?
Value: 20.37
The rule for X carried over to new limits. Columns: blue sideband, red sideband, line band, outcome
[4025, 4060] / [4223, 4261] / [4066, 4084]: 1.5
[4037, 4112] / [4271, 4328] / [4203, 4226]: -2.4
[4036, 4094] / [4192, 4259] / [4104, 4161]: 3.8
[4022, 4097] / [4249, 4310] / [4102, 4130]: 5.1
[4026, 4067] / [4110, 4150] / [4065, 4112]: 9.3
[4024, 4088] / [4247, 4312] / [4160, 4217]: -1.6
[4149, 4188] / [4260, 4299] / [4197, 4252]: -0.6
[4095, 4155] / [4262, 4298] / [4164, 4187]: -3.0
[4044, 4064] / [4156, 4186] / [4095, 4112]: 7.2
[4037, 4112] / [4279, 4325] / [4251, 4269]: -1.4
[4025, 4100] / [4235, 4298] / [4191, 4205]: -0.5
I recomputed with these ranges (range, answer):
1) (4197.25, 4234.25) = 21.89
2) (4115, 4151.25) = 18.76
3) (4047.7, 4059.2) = 23.02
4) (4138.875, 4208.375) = 22.26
